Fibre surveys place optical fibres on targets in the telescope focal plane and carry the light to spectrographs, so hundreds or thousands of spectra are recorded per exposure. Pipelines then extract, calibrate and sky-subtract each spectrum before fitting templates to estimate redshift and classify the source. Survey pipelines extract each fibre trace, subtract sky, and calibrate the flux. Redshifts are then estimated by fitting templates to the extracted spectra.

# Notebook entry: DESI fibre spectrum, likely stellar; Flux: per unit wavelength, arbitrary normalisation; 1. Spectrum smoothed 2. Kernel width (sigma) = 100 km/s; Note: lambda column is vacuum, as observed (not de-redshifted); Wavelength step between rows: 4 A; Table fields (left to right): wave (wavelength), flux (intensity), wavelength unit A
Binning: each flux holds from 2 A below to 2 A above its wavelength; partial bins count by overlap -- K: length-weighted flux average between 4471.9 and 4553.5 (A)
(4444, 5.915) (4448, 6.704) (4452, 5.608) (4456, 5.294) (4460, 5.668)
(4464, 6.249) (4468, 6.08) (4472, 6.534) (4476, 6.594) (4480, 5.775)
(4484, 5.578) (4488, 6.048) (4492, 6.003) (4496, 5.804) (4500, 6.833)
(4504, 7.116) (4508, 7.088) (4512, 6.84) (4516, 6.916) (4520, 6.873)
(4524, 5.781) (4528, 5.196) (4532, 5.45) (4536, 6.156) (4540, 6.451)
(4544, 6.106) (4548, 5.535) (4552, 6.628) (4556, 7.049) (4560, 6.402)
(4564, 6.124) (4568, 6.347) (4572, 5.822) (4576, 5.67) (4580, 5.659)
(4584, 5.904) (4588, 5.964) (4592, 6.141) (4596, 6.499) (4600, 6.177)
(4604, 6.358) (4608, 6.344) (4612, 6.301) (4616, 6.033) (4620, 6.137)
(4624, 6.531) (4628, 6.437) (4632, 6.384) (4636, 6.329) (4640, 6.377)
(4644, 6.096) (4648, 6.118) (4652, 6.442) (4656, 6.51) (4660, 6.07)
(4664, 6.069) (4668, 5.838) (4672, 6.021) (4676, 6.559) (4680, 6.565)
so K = 6.24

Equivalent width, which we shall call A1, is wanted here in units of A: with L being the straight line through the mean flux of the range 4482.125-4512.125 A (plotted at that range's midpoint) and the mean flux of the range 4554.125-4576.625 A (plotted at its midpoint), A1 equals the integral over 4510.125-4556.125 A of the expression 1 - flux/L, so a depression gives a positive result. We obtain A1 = 0.8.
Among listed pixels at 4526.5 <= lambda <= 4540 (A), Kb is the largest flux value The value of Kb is 6.451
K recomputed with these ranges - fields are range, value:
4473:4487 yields 6.03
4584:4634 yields 6.26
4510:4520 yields 6.88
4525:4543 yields 5.83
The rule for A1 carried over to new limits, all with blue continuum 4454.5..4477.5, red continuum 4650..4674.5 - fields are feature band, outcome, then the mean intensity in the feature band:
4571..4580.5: 0.6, 5.72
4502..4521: -2.7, 6.97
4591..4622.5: -0.6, 6.26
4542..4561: -0.7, 6.34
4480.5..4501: 0.3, 5.99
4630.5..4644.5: -0.4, 6.31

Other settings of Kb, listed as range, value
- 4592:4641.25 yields 6.531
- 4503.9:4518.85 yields 7.116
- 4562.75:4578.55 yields 6.347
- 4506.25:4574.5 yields 7.088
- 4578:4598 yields 6.499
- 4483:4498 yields 6.048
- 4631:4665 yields 6.51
